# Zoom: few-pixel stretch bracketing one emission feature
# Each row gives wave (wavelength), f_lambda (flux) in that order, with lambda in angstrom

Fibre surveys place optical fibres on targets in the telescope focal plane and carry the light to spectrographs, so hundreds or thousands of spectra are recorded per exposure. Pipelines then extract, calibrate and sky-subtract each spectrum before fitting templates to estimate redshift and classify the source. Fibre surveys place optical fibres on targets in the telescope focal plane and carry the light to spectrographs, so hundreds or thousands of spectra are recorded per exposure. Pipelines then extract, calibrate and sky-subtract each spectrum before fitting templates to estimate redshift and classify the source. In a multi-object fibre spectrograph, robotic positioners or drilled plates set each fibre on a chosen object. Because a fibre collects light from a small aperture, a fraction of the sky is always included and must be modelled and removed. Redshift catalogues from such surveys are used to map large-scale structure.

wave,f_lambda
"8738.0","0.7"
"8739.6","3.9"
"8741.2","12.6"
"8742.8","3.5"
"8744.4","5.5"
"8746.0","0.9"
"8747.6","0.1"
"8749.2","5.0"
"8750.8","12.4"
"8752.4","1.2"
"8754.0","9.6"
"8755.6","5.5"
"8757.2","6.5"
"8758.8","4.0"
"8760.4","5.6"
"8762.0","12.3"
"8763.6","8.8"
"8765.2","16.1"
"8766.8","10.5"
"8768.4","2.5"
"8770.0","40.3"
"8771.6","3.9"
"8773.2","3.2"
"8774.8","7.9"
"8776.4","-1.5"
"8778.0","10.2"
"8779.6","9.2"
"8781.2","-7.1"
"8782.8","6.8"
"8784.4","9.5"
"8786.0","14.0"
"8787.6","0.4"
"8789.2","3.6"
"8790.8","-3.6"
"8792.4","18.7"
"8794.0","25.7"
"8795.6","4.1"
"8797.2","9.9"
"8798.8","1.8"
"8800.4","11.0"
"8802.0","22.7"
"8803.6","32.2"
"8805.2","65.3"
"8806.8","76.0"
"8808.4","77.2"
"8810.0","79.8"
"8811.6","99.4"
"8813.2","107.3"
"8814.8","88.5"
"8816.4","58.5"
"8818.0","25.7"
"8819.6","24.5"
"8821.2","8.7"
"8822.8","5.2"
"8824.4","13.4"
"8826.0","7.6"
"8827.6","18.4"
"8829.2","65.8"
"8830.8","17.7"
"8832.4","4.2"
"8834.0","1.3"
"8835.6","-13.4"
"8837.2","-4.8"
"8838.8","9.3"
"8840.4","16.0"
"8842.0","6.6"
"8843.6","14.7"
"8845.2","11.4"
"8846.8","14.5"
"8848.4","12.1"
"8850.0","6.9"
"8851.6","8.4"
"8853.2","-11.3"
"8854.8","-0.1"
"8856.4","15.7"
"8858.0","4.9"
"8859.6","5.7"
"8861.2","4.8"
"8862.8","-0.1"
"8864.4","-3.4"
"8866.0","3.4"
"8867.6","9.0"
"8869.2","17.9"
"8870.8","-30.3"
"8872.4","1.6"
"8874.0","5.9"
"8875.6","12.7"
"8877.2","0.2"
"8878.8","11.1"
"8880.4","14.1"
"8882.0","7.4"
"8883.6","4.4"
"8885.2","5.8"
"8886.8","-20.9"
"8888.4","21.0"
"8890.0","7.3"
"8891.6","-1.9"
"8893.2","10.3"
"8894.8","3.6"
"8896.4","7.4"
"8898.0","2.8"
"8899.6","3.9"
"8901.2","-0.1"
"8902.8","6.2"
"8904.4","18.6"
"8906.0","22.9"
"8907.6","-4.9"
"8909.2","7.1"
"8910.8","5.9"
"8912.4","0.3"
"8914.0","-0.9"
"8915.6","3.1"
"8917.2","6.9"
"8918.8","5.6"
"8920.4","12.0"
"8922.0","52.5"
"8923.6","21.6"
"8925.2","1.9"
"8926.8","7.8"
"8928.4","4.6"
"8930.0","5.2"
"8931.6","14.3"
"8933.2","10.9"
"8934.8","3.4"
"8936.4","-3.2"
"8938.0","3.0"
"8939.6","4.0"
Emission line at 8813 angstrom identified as [O II]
